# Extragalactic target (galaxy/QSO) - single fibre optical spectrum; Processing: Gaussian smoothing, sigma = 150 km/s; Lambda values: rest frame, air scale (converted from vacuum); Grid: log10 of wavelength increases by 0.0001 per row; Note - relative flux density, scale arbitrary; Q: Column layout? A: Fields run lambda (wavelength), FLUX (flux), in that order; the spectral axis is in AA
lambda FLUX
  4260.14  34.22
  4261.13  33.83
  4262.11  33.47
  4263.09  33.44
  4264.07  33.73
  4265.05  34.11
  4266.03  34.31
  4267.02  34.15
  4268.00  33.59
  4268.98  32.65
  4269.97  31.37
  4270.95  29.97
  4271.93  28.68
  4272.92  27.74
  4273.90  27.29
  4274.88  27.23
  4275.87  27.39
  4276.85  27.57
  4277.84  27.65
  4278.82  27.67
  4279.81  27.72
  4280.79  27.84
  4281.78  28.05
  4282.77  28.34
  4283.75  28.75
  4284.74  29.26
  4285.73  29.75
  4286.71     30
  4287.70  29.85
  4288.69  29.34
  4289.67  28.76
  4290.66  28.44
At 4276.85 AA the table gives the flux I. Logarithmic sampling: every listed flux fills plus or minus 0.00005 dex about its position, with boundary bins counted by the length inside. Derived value 27.57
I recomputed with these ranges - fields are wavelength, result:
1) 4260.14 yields 34.22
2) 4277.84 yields 27.65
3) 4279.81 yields 27.72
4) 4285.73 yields 29.75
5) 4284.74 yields 29.26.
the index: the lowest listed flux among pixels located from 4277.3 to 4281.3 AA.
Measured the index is 27.65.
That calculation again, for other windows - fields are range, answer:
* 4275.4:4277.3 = 27.39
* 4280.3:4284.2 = 27.84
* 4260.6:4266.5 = 33.44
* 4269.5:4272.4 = 28.68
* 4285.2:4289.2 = 29.34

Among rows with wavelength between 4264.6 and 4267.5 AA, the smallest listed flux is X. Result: 34.11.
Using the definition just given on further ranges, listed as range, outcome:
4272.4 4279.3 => 27.23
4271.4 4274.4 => 27.29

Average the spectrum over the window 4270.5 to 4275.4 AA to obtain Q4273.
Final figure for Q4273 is 28.2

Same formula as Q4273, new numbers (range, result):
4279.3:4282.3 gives 27.8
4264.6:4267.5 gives 34.1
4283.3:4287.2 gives 29.4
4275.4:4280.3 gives 27.6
